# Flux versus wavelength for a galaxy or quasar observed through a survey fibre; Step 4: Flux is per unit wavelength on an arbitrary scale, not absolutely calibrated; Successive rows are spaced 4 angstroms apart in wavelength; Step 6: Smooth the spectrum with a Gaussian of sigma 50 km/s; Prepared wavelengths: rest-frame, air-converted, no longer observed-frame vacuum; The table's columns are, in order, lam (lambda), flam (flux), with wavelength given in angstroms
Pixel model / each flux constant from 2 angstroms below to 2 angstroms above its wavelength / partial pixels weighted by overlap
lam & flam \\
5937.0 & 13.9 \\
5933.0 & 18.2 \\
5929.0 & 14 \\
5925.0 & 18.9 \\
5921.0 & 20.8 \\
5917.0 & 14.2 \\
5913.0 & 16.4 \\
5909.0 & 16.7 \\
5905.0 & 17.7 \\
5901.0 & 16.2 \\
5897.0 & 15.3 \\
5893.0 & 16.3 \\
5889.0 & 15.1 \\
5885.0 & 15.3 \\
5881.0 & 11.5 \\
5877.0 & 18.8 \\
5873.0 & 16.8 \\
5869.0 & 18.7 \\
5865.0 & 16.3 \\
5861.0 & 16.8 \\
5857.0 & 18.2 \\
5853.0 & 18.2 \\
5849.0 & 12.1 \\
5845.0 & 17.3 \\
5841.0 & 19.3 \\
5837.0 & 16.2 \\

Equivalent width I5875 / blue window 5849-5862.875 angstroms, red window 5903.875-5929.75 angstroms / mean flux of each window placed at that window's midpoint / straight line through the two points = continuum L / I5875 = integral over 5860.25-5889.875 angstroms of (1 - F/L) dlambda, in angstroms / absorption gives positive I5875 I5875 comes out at 1.39 angstroms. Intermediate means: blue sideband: 16.9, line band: 16.2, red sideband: 17.1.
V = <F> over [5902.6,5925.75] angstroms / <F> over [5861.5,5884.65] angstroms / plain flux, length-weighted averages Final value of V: 1.06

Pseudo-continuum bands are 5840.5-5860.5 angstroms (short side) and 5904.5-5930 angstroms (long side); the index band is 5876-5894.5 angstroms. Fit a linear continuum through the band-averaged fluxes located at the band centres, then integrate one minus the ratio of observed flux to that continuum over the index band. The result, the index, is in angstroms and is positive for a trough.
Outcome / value 1.90 angstroms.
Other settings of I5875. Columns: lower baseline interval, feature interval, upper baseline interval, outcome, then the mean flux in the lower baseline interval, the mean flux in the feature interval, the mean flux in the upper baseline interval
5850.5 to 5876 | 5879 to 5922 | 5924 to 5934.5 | 3.09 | 17.4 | 15.8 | 16.8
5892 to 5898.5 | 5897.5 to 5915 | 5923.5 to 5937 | -0.69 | 15.8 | 16.6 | 16.5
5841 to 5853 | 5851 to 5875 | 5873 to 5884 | -2.66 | 16.1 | 17.5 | 15.5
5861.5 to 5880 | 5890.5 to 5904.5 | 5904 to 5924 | 0.92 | 17.2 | 16.1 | 17.2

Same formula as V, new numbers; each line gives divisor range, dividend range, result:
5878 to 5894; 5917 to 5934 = 1.19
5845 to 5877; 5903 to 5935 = 1.01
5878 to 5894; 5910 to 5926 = 1.19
